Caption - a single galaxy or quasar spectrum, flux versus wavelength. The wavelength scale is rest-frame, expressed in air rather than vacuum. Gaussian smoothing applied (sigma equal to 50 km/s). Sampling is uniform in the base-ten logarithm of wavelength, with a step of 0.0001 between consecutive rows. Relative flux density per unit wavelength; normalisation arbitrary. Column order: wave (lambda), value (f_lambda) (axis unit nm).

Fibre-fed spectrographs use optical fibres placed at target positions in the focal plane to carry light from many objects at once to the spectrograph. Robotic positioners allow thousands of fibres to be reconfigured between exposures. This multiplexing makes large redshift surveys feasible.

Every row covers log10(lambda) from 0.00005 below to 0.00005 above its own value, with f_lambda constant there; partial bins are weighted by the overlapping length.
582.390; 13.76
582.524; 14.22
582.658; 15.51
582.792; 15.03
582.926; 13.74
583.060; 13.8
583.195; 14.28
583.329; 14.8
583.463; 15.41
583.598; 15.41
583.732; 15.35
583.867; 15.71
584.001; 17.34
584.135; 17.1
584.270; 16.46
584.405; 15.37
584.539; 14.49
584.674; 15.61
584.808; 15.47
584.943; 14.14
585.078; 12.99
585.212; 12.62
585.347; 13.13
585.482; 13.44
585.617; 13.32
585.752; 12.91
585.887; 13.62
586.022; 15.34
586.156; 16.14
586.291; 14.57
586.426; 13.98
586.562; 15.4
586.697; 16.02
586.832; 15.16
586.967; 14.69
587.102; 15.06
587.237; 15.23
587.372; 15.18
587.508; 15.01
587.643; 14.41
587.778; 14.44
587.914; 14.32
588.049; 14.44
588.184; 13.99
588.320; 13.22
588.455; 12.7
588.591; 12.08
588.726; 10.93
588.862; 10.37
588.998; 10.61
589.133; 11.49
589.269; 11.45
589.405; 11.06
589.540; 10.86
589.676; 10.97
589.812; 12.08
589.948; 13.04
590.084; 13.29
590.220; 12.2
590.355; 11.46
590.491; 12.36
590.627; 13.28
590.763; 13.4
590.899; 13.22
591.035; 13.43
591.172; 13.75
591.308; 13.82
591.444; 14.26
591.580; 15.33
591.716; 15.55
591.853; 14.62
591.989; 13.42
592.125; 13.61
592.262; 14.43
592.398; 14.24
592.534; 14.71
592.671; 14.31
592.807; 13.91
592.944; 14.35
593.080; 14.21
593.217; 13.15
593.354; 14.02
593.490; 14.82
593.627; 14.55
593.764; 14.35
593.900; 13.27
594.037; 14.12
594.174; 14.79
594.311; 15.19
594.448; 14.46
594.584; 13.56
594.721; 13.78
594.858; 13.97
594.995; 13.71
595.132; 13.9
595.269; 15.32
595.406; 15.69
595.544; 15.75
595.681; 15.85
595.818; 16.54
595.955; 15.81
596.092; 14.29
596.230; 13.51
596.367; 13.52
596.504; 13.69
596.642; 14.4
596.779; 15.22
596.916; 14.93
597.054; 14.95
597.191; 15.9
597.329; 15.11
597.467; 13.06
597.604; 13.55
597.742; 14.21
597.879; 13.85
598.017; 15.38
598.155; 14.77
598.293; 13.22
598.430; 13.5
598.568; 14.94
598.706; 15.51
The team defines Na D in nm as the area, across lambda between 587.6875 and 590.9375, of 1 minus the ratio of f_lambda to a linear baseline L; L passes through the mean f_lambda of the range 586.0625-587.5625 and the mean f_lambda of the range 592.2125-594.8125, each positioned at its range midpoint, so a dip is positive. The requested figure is 0.53 nm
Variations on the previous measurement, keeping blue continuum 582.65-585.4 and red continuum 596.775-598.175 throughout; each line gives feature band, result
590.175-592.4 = 0.164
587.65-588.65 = 0.079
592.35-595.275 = 0.099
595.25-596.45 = -0.039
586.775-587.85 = -0.003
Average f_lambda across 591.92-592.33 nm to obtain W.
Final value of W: 13.8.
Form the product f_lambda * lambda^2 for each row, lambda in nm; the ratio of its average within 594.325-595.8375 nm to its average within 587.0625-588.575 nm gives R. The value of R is 1.06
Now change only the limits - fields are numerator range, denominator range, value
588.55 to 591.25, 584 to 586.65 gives 0.84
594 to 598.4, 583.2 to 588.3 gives 1.02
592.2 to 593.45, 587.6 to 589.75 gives 1.17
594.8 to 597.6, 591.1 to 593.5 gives 1.05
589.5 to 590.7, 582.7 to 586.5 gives 0.85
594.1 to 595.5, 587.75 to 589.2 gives 1.18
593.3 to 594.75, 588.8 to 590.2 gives 1.26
